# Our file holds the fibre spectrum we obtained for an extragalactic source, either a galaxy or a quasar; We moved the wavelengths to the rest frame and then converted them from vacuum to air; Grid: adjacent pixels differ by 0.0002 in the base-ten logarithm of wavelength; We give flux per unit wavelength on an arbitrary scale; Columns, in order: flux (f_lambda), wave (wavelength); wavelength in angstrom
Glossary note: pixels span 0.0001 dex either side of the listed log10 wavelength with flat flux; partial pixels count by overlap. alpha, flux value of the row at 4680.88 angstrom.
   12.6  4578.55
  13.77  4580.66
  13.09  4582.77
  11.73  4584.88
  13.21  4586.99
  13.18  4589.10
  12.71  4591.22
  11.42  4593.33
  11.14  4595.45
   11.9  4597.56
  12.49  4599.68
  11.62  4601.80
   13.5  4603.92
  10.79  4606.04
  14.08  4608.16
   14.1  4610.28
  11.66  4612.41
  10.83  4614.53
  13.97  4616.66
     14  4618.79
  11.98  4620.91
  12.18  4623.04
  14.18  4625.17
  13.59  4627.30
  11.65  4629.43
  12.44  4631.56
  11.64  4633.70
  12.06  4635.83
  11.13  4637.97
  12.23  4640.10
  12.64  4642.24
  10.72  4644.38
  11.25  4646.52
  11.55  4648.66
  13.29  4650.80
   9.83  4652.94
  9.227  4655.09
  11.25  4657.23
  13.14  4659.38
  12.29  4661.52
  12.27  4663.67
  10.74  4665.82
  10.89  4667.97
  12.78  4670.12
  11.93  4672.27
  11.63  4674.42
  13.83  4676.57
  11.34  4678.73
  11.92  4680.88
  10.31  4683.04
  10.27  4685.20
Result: 11.92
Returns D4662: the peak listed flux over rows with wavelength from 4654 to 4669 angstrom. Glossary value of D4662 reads 13.14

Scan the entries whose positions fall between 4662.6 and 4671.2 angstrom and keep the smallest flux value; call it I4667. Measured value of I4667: 10.74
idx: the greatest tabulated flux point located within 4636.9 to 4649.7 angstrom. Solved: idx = 12.64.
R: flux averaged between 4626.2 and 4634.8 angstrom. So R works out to 12.3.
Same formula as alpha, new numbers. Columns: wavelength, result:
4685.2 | 10.27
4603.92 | 13.5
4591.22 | 12.71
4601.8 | 11.62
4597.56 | 11.9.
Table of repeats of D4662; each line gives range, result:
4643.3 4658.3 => 13.29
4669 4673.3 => 12.78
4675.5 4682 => 13.83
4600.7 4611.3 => 14.1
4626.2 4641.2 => 13.59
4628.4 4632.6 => 12.44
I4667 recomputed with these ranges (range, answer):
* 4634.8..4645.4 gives 10.72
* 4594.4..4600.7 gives 11.14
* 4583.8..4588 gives 11.73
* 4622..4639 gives 11.13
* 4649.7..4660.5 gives 9.227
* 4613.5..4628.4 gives 10.83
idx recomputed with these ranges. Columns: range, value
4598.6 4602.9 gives 12.49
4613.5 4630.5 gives 14.18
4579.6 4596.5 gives 13.77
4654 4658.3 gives 11.25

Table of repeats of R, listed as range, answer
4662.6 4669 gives 11.3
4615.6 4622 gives 13.3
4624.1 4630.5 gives 13.1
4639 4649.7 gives 11.7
